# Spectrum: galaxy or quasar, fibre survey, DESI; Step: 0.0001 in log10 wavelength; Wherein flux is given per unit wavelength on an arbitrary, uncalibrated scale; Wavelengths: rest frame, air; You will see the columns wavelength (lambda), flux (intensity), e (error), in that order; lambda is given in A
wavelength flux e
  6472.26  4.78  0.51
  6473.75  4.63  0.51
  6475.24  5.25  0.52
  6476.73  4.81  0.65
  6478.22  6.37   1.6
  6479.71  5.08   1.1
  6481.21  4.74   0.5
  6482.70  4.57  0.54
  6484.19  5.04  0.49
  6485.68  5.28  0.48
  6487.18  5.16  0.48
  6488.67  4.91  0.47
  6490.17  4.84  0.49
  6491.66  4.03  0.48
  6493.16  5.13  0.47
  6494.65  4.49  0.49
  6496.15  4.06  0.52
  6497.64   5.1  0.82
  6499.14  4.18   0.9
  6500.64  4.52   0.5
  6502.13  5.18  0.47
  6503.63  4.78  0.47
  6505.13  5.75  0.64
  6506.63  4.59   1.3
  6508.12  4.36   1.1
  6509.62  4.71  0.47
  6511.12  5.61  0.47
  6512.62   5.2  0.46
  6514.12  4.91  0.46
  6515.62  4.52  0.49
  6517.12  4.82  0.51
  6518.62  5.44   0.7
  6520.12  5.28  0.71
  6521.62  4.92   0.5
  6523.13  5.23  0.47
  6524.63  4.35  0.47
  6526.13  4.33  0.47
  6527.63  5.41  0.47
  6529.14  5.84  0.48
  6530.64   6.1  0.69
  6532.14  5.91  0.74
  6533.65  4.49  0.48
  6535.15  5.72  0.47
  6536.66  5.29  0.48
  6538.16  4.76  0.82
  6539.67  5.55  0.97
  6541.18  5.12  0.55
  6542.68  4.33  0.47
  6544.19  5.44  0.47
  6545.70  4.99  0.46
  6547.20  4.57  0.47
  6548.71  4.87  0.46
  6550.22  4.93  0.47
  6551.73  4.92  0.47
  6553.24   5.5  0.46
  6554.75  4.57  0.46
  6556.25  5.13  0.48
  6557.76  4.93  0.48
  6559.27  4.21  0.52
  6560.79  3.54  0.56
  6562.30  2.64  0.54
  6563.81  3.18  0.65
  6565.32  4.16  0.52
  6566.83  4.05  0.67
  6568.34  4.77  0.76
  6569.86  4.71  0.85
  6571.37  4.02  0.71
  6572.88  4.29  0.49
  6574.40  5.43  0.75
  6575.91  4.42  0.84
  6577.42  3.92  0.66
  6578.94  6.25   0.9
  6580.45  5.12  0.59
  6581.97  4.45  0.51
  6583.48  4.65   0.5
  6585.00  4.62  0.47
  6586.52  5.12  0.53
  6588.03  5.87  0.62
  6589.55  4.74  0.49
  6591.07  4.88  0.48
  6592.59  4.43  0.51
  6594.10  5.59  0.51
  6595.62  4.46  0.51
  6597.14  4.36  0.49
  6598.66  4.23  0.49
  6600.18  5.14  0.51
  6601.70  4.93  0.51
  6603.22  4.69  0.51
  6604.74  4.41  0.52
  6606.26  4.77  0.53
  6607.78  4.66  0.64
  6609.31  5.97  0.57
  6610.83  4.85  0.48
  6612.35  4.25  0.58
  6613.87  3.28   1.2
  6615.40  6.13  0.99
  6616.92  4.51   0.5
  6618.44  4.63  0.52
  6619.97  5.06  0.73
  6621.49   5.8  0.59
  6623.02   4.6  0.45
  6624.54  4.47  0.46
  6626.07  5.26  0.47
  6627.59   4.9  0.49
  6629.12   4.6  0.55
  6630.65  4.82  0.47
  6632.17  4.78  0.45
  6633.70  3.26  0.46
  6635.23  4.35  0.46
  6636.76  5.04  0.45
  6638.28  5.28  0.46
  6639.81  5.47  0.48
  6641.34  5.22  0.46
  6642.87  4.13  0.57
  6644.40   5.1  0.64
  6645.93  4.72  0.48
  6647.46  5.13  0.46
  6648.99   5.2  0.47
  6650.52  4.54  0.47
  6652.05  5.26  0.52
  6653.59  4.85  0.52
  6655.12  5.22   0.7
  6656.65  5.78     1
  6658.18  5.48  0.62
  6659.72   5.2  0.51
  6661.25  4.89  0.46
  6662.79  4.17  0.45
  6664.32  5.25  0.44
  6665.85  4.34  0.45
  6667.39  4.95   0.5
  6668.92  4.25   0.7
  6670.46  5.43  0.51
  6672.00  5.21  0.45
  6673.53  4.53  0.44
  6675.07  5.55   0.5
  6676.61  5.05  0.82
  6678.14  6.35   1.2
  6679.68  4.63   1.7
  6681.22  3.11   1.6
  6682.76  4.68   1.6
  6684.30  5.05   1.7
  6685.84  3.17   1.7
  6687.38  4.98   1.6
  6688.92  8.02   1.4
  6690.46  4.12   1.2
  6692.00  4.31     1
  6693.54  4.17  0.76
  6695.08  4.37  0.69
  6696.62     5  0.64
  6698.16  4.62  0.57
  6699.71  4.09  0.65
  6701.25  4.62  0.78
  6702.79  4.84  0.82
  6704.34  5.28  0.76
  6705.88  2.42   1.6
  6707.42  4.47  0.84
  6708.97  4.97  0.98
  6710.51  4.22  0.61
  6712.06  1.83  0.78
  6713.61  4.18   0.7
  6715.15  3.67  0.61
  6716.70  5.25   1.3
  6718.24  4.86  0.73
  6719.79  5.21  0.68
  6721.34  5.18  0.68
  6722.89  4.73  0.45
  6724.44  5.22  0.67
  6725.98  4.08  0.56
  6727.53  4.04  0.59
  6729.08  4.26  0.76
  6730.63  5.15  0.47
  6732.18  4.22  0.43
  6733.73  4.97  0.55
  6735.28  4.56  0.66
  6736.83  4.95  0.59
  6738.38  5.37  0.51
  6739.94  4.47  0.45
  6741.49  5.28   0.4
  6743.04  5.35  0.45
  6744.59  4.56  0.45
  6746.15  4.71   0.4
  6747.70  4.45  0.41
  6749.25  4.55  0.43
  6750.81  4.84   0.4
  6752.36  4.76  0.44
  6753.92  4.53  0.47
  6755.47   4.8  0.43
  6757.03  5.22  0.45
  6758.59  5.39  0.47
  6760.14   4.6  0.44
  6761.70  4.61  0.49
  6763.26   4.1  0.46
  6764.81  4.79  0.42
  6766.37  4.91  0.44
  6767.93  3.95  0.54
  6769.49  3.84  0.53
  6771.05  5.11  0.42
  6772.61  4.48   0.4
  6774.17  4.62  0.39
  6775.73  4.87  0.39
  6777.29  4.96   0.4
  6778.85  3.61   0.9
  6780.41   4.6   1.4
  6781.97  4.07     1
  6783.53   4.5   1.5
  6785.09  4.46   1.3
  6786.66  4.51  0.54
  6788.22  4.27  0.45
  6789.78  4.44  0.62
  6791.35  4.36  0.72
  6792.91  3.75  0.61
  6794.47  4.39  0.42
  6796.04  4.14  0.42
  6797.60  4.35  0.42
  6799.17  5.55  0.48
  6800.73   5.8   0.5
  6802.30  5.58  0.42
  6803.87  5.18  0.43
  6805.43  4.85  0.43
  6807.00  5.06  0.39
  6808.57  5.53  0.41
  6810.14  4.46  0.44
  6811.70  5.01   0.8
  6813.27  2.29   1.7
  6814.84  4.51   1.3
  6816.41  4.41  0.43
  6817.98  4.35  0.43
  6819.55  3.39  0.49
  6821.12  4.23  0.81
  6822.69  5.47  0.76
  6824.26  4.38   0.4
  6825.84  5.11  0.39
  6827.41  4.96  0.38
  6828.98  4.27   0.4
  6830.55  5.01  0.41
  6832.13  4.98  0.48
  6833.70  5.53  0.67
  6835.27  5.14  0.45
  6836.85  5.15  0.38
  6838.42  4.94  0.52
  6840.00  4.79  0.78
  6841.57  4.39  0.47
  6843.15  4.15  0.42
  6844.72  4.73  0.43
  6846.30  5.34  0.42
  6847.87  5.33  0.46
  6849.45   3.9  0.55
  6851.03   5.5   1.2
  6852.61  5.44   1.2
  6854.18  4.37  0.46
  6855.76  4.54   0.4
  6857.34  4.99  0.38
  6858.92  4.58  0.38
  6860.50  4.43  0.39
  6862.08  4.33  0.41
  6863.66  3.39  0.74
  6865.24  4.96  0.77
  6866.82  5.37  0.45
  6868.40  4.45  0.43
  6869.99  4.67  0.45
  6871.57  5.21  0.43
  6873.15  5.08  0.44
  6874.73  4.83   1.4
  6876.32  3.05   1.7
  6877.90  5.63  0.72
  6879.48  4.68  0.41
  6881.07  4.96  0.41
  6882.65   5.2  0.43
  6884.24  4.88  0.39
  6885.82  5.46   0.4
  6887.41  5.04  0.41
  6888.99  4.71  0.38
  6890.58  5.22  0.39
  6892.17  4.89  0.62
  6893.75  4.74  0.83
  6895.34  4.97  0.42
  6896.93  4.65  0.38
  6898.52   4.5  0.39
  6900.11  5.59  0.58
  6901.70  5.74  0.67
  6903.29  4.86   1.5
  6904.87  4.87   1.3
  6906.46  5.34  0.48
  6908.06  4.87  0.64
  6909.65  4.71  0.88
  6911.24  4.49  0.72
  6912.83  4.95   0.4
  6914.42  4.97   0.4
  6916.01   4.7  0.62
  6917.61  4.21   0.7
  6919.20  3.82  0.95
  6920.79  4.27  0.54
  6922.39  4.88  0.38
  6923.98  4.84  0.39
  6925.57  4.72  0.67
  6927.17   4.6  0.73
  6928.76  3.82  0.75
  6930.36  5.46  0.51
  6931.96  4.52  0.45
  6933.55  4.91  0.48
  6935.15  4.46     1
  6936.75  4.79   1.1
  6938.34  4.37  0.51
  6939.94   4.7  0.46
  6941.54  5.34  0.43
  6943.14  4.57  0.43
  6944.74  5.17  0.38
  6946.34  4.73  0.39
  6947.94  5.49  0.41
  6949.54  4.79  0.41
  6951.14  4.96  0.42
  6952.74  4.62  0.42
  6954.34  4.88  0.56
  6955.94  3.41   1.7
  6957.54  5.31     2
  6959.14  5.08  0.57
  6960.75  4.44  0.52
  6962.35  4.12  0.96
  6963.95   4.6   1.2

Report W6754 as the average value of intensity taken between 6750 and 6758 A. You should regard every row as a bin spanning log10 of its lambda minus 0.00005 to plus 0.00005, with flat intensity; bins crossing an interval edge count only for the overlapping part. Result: 4.84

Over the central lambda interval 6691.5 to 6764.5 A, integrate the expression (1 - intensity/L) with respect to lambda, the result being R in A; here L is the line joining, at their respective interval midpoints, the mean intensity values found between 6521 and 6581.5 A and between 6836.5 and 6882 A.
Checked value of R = 2.6 A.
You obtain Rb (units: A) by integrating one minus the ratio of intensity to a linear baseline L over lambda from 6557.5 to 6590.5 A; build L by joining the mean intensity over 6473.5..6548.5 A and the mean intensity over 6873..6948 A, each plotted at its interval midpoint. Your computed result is 3.1 A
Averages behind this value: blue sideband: 5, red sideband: 4.81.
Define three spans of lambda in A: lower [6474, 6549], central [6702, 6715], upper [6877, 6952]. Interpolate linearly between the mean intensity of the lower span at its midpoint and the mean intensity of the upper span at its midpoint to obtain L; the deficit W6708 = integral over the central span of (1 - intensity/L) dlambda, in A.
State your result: 2.4 A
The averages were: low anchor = 5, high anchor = 4.85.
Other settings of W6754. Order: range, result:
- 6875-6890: 4.85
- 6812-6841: 4.61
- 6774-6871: 4.66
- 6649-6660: 5.19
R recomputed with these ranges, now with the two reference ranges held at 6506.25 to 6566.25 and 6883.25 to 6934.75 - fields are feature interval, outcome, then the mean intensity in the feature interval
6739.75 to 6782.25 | 1.59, 4.65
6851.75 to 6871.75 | 0.68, 4.66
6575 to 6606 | 0.23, 4.82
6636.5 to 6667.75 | -1.07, 5.01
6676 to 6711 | 1.50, 4.63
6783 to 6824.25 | 2.23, 4.57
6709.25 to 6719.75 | 1.53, 4.13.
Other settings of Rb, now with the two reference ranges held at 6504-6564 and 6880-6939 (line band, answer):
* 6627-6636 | 0.82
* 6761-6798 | 3.38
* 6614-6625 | -0.12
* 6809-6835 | 1.53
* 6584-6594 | -0.16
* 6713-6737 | 1.02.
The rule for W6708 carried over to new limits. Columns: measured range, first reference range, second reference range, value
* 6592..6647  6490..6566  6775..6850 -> -0.1 A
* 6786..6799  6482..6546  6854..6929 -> 1.3 A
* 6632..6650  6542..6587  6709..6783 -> -0.8 A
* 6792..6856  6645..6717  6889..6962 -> 0.1 A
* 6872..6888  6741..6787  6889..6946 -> -0.5 A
